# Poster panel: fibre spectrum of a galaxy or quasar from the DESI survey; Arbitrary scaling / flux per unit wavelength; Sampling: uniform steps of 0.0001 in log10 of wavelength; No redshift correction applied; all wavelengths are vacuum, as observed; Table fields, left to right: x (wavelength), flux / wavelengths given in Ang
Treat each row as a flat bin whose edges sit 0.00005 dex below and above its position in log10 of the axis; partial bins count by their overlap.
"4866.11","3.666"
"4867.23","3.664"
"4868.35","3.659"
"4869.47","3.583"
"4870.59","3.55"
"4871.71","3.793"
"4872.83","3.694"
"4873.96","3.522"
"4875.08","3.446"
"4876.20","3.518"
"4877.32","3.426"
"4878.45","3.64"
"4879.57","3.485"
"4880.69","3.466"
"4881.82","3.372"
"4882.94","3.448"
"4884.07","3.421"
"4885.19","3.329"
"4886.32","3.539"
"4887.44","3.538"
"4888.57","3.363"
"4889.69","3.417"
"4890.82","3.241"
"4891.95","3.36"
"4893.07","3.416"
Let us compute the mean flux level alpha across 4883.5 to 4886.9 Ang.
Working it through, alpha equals 3.43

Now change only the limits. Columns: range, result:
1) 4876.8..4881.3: 3.5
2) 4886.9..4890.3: 3.43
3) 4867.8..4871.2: 3.6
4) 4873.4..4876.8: 3.5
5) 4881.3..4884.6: 3.41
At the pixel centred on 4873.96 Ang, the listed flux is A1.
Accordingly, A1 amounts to 3.522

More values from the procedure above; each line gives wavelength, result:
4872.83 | 3.694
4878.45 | 3.64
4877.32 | 3.426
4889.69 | 3.417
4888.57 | 3.363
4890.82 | 3.241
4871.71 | 3.793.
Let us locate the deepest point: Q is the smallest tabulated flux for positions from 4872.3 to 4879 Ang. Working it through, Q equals 3.426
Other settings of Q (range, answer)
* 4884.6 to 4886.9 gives 3.329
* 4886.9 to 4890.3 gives 3.363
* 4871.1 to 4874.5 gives 3.522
